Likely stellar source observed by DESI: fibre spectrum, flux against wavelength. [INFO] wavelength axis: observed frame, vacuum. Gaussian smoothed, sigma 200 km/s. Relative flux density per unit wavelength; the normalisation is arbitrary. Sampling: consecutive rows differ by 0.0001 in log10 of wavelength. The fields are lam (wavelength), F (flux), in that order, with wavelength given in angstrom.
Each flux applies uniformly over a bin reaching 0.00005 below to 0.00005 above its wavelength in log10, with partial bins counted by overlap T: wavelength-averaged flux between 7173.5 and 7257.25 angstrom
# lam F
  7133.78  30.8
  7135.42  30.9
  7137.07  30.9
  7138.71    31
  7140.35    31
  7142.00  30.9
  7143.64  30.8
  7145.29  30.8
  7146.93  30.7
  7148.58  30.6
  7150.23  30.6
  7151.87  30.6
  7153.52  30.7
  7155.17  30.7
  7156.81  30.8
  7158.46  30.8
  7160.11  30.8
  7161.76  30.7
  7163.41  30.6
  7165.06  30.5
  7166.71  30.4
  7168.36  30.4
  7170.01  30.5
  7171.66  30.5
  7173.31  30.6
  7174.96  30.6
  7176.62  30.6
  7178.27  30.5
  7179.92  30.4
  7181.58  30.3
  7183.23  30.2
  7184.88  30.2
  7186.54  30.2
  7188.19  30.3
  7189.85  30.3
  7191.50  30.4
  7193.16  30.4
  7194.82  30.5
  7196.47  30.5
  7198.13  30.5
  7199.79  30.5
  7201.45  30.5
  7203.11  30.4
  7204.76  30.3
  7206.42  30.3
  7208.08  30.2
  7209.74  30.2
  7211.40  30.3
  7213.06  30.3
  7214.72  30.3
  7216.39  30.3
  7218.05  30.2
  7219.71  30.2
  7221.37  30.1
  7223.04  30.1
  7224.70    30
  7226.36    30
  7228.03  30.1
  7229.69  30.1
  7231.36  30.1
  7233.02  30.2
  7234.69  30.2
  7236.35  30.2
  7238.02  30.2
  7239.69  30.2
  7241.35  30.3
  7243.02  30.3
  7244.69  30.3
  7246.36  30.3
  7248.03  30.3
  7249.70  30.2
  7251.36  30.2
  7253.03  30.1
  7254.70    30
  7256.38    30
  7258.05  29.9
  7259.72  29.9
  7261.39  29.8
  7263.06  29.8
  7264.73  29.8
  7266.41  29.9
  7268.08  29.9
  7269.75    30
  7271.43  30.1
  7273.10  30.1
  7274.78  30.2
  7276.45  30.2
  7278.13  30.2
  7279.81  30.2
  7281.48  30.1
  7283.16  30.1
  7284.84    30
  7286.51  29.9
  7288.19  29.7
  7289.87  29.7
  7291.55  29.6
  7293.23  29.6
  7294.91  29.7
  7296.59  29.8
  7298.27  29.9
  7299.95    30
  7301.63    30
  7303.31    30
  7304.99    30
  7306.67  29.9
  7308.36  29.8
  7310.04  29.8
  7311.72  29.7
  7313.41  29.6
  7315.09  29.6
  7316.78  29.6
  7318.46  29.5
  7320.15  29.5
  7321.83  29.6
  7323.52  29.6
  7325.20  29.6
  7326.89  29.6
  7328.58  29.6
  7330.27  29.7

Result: 30.3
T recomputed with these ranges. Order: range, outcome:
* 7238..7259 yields 30.2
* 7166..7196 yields 30.4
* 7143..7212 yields 30.5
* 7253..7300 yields 29.9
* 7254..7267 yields 29.9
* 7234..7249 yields 30.3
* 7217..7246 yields 30.2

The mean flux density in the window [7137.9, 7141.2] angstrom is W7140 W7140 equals 31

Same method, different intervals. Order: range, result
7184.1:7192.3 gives 30.3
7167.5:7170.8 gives 30.5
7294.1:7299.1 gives 29.8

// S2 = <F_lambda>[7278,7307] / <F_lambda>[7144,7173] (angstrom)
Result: 1.0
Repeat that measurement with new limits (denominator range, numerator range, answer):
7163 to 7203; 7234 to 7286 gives 0.99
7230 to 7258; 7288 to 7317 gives 0.99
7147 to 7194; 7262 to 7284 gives 0.98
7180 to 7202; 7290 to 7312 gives 0.98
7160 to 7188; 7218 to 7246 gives 0.99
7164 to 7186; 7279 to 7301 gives 0.98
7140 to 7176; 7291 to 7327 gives 0.97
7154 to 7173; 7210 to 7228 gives 0.99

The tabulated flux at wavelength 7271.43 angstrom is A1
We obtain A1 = 30.1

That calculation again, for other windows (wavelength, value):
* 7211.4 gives 30.3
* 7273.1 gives 30.1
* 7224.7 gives 30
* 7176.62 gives 30.6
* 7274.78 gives 30.2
